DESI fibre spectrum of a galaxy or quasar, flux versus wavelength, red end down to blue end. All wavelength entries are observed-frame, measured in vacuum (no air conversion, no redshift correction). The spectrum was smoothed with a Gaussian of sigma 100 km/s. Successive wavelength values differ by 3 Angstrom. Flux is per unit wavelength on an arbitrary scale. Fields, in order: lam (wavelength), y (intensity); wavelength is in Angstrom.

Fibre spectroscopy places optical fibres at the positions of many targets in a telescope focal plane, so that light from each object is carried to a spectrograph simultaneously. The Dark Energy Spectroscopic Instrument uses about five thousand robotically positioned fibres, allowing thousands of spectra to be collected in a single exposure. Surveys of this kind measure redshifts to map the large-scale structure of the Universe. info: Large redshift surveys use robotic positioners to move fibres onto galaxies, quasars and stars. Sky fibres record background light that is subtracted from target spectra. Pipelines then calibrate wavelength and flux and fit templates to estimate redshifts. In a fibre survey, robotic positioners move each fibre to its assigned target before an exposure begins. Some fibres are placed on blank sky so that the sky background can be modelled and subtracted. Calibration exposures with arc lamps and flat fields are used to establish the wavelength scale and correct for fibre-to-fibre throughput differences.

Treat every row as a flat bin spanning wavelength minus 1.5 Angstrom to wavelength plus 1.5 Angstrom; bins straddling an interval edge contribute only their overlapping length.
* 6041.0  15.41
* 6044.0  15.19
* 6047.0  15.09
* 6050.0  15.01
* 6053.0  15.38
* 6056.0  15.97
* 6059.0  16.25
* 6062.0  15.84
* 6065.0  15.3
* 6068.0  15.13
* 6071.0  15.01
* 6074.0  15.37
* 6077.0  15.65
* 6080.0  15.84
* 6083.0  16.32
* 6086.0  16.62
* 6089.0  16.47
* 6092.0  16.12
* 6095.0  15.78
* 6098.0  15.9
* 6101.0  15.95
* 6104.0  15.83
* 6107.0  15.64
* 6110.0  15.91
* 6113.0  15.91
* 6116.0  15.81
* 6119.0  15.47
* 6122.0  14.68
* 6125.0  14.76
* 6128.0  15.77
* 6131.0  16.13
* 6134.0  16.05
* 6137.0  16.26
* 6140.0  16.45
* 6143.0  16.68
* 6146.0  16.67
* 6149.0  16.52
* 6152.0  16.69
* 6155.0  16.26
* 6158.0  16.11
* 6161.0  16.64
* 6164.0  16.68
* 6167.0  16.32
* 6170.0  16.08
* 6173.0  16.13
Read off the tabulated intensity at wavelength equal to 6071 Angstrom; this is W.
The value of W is 15.01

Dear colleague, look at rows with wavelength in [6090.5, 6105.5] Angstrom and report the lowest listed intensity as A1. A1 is 15.78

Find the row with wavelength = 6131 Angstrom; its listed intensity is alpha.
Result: 16.13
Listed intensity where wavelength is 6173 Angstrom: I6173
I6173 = 16.13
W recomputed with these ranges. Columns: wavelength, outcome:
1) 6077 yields 15.65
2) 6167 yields 16.32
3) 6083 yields 16.32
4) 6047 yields 15.09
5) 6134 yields 16.05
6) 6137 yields 16.26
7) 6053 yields 15.38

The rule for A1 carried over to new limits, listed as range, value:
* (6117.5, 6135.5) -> 14.68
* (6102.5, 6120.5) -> 15.47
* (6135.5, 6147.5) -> 16.26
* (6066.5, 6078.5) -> 15.01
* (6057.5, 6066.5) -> 15.3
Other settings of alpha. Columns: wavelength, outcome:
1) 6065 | 15.3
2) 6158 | 16.11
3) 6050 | 15.01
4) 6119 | 15.47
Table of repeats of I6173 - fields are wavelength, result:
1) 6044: 15.19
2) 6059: 16.25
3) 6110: 15.91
